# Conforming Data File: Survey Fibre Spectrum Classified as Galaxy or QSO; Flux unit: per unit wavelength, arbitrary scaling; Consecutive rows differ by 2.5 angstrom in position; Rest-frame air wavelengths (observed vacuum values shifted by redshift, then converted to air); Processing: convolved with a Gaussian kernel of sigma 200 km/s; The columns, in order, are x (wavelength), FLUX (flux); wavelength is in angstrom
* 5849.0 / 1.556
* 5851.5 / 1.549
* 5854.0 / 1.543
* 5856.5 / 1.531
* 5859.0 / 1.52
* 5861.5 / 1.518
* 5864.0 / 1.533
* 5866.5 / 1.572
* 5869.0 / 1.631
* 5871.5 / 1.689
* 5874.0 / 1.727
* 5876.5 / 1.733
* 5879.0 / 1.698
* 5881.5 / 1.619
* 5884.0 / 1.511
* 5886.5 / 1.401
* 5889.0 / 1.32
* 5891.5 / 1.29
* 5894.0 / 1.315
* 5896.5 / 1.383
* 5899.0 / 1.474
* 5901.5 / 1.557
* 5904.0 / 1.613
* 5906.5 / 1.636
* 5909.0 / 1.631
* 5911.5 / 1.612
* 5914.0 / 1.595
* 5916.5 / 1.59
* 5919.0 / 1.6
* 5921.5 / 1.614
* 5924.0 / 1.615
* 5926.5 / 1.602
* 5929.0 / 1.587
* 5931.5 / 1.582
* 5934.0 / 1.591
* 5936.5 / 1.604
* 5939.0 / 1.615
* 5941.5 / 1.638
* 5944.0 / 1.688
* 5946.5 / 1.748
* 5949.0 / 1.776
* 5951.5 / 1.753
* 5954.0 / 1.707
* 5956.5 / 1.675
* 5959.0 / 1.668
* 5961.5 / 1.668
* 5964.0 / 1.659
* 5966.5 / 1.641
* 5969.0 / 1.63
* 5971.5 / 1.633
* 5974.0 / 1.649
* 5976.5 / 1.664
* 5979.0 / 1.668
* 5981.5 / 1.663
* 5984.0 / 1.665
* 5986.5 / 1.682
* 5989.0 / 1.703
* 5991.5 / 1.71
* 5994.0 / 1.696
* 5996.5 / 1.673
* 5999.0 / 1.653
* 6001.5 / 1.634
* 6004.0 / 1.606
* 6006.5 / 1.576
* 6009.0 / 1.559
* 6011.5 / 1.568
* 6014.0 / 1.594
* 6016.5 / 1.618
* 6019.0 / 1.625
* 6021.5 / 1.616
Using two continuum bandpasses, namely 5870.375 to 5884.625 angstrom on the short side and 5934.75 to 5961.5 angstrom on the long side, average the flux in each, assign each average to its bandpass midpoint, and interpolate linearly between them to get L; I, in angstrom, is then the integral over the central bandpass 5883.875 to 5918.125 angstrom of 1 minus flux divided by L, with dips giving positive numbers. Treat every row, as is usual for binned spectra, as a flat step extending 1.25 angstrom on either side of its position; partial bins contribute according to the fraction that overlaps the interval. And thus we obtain 3.7 angstrom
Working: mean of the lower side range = 1.67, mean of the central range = 1.5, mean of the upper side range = 1.68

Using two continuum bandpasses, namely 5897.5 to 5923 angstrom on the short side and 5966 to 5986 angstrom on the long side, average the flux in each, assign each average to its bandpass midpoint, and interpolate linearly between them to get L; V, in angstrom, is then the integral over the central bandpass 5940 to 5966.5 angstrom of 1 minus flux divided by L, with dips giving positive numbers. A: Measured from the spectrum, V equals -1.0 angstrom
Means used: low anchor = 1.59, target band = 1.69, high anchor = 1.65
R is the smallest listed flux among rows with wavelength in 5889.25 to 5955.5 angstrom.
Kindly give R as 1.29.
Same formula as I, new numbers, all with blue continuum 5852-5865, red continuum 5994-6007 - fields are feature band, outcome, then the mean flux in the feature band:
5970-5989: -0.5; 1.66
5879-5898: 1.6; 1.43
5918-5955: -1.4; 1.65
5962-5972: -0.2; 1.64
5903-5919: -0.4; 1.61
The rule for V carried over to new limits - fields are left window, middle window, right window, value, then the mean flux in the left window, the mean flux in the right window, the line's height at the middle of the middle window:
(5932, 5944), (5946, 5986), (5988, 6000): -0.6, 1.62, 1.69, 1.65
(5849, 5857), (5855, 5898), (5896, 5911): 0.6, 1.54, 1.56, 1.55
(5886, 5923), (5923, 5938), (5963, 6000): -0.3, 1.51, 1.67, 1.56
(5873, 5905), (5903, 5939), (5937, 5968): -0.2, 1.51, 1.68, 1.6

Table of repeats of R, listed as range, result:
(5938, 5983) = 1.615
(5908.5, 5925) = 1.59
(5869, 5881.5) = 1.619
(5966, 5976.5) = 1.63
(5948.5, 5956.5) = 1.675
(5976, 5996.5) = 1.663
